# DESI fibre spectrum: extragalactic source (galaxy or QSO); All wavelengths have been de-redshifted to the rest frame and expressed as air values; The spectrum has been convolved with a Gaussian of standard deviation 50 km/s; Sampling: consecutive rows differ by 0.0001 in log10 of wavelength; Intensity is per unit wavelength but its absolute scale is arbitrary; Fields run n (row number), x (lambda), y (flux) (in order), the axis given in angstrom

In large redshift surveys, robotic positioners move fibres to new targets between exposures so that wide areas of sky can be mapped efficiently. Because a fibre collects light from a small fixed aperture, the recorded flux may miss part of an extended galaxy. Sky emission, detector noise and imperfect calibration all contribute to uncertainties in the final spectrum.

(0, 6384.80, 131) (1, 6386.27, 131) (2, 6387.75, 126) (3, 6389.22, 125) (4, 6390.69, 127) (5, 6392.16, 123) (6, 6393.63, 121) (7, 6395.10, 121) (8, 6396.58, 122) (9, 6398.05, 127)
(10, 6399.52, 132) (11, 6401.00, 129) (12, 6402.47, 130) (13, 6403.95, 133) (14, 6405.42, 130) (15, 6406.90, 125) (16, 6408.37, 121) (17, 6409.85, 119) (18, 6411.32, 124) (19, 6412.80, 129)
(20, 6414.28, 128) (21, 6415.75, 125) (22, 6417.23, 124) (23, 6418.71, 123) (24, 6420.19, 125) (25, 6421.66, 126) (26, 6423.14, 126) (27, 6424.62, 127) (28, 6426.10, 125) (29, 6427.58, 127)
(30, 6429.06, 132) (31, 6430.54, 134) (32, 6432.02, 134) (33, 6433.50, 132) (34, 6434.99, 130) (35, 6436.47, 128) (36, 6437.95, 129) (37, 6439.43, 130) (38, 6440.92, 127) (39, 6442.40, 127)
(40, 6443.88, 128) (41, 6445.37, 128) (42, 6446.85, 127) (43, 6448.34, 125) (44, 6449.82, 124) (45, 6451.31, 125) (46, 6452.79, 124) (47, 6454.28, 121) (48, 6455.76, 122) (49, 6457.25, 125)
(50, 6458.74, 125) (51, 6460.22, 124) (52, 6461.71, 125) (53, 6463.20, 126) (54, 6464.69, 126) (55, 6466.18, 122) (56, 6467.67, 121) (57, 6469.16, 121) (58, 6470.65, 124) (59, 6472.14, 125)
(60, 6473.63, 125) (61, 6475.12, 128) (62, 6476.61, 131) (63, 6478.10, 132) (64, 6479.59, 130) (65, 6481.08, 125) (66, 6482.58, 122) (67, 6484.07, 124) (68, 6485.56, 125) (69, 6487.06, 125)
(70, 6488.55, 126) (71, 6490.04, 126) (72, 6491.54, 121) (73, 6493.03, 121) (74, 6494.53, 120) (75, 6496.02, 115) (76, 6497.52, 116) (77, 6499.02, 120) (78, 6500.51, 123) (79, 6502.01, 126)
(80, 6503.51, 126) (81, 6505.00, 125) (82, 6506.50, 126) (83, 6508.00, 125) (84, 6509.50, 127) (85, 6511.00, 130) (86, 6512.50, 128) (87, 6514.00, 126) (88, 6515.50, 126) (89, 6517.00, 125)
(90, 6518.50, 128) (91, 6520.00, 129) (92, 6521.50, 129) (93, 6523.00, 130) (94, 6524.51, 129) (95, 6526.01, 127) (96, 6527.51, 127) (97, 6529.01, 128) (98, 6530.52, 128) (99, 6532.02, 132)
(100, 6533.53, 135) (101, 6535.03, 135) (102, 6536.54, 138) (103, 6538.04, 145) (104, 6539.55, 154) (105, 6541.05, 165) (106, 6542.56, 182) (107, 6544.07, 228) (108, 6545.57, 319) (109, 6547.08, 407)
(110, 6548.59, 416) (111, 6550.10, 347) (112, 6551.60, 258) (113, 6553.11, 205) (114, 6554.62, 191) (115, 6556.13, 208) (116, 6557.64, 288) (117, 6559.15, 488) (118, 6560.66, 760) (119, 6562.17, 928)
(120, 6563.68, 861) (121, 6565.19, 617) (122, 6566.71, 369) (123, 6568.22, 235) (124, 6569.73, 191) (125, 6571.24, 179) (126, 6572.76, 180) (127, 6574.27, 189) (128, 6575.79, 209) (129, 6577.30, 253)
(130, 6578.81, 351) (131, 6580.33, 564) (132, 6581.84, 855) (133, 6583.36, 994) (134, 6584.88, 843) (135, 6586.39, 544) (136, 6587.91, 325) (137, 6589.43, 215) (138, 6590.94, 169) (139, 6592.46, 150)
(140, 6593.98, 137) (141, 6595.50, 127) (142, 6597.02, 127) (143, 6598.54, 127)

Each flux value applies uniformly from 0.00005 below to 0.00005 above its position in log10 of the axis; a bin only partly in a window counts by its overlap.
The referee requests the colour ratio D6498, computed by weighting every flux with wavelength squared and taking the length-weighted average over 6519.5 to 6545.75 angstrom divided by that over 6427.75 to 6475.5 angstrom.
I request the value 1.2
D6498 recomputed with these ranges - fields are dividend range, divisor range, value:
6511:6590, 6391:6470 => 2.51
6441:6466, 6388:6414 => 1.01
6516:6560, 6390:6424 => 1.67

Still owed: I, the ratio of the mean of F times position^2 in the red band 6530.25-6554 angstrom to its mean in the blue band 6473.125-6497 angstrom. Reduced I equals 1.80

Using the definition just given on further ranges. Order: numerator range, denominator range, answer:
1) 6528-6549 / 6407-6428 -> 1.63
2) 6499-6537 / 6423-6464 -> 1.03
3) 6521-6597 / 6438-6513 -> 2.58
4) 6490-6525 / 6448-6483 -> 1.01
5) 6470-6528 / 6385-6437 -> 1.02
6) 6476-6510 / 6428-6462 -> 0.99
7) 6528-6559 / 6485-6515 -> 1.80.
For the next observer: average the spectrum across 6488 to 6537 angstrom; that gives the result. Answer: 126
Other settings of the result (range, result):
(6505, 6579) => 244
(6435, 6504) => 125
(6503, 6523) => 127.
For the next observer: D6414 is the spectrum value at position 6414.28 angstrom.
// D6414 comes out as 128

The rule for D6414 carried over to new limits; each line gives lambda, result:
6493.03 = 121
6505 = 125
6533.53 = 135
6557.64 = 288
